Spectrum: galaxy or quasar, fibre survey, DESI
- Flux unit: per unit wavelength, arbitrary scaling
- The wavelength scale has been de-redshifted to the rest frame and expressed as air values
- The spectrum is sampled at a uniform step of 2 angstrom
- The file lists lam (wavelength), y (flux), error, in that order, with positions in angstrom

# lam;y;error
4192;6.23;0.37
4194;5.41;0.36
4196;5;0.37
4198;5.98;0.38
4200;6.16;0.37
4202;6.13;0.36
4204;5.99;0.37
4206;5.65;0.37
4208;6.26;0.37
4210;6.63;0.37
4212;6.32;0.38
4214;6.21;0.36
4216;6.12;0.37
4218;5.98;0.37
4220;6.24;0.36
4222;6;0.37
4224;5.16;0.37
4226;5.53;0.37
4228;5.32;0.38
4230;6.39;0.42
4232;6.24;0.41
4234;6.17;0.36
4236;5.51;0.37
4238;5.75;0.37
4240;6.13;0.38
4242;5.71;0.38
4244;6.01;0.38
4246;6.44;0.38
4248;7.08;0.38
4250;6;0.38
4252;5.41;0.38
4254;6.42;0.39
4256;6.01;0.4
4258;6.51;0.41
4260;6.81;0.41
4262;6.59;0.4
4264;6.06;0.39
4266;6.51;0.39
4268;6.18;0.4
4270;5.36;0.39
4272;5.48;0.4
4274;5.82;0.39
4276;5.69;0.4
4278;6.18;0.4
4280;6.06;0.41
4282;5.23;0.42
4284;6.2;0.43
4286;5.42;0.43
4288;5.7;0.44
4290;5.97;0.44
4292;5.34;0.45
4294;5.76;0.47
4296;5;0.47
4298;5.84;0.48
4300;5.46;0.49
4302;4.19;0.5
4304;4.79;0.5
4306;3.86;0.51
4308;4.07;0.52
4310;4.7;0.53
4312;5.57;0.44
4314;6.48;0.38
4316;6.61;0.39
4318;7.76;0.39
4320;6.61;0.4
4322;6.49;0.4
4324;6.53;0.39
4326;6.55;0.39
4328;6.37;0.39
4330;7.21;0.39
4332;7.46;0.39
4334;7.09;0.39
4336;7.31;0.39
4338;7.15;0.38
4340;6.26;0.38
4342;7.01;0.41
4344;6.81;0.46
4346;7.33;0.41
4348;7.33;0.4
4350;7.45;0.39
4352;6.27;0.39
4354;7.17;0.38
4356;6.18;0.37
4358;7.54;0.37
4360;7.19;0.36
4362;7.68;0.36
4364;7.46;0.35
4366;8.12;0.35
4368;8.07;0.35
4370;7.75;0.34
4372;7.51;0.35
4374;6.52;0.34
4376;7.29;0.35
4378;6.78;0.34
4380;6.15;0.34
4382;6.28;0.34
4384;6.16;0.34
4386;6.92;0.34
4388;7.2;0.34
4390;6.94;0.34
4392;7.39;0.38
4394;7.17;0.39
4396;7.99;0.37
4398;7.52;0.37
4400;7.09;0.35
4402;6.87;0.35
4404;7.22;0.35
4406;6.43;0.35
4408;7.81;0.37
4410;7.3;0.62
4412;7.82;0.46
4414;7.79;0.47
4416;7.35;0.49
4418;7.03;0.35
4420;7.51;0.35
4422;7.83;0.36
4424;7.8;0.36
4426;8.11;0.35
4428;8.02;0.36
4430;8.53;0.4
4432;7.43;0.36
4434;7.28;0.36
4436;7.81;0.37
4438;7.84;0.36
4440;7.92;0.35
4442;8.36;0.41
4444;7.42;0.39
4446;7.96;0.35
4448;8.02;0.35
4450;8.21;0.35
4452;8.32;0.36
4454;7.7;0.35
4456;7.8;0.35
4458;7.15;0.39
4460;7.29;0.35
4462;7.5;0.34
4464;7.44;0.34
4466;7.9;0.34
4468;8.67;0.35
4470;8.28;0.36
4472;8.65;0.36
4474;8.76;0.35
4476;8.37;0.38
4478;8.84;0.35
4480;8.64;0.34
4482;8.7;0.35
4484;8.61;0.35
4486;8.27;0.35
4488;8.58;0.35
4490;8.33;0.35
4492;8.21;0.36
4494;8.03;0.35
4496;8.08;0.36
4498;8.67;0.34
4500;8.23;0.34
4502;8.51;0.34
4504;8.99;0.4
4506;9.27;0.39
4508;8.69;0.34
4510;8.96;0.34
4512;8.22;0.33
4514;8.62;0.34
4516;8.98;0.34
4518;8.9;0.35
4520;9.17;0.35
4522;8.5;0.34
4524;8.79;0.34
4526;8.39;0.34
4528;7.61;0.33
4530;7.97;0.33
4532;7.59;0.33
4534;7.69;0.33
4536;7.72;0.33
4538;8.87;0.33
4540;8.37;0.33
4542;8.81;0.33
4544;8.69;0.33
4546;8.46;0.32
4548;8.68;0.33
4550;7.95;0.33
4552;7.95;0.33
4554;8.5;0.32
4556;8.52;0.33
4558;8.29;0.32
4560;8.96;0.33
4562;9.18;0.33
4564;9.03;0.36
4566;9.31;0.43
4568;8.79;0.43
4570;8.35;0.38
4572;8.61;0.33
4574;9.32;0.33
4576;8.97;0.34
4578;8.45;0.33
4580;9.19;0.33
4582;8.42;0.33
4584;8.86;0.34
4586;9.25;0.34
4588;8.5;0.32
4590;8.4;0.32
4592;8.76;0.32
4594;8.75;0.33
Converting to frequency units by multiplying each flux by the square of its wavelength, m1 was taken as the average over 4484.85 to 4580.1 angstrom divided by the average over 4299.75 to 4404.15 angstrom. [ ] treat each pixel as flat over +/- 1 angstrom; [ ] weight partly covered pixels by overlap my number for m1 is 1.4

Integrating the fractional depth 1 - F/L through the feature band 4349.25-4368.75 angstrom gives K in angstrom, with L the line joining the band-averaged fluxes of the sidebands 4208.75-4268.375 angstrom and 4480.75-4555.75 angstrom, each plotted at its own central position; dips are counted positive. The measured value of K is -0.5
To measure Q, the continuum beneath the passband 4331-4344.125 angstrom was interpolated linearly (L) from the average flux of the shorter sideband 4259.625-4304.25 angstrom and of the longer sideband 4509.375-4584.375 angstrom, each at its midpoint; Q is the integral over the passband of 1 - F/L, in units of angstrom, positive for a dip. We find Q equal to -1.5 angstrom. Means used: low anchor 5.72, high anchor 8.57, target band 7.03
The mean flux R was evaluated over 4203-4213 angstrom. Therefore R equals 6.17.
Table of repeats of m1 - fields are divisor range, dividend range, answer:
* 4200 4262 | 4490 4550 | 1.59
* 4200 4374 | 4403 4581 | 1.45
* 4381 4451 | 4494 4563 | 1.19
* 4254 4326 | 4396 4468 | 1.41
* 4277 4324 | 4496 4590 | 1.70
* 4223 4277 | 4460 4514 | 1.56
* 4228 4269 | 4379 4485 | 1.35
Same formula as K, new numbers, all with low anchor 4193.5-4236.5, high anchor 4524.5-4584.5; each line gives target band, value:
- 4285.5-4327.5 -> 6.2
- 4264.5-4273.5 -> 0.6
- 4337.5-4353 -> 0.0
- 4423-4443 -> -0.8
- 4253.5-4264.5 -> -0.2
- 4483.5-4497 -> -0.4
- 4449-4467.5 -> 0.1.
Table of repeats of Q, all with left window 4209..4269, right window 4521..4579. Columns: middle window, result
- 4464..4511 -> -2.9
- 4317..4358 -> -0.4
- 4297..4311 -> 4.0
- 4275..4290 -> 1.5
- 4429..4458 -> -0.7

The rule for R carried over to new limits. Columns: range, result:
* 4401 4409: 7.08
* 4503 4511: 8.98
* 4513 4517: 8.8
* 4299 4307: 4.58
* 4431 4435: 7.36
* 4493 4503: 8.3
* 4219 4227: 5.73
